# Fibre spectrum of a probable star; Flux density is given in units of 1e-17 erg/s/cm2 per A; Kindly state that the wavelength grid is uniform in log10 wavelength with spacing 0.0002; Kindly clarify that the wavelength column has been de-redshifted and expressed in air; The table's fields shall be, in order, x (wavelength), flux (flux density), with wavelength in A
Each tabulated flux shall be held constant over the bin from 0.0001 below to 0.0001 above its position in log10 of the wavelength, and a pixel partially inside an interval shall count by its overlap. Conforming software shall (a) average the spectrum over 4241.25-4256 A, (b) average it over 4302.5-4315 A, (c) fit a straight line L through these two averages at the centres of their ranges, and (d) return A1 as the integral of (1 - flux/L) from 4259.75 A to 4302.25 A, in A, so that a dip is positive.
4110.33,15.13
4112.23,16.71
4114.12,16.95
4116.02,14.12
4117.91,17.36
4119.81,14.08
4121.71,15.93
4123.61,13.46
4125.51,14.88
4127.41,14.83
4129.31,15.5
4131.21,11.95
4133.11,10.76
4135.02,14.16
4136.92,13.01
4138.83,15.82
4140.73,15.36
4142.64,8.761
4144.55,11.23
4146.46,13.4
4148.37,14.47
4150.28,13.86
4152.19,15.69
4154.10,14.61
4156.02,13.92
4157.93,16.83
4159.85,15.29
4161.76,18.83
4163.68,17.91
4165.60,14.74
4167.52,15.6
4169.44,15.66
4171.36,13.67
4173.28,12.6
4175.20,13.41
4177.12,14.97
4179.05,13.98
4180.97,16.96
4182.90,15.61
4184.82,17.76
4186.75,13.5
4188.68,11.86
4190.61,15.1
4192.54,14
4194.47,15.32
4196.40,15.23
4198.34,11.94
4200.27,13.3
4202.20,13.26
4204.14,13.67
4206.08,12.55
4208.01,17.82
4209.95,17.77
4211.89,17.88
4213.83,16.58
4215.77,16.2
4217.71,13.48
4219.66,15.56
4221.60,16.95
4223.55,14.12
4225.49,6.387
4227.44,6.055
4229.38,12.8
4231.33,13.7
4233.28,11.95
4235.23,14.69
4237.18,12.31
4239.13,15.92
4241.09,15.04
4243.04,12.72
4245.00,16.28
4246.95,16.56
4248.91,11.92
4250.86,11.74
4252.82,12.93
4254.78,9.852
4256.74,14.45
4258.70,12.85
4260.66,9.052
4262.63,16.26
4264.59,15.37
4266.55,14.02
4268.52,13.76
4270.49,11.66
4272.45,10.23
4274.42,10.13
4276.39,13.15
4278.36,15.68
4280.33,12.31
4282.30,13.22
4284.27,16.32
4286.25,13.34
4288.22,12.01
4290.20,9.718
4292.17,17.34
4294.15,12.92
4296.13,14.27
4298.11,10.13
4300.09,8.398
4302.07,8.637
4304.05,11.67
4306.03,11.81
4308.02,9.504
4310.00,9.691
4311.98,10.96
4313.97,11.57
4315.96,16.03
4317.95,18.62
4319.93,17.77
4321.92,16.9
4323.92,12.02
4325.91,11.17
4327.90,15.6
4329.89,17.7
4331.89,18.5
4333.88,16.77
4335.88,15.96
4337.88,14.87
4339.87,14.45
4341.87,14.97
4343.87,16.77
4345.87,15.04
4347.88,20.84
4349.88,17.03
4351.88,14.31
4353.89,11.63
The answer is -2.8 A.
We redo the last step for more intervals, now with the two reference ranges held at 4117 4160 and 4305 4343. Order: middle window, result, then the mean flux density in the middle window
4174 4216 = -2.0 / 14.9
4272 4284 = 1.3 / 12.8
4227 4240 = 1.4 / 12.7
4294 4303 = 2.3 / 10.7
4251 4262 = 1.8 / 12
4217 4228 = 1.5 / 12.3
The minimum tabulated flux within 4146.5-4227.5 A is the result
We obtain 6.055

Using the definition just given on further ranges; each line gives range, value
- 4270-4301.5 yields 8.398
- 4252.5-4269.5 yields 9.052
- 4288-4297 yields 9.718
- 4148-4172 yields 13.67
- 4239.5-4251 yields 11.74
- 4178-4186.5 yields 13.98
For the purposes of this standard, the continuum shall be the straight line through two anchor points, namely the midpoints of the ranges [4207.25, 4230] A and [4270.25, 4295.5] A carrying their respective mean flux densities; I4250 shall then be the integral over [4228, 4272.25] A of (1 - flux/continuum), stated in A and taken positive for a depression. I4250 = 1.06 A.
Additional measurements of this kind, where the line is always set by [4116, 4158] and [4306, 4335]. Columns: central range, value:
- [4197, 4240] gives 1.0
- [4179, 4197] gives -1.1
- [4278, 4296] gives 0.9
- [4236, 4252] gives 0.2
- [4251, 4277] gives 3.1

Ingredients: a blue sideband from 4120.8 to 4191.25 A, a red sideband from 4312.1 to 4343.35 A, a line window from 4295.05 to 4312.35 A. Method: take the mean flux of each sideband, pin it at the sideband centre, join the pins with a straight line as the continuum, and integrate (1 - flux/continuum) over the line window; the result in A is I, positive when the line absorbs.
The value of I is 5.3 A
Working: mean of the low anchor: 14.5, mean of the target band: 10.6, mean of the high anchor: 15.4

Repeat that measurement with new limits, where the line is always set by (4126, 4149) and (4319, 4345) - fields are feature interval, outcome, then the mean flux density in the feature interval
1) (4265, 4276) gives 2.0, 12.2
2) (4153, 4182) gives -3.4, 15.3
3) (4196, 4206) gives 0.5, 13.3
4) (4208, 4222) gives -2.2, 16.4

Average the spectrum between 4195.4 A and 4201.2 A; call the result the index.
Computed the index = 13.5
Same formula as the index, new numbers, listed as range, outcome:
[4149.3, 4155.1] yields 14.7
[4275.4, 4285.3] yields 14.1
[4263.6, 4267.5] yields 14.7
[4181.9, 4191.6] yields 14.8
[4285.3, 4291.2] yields 11.7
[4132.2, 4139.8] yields 13.5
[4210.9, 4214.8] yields 17.2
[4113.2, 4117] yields 15.5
